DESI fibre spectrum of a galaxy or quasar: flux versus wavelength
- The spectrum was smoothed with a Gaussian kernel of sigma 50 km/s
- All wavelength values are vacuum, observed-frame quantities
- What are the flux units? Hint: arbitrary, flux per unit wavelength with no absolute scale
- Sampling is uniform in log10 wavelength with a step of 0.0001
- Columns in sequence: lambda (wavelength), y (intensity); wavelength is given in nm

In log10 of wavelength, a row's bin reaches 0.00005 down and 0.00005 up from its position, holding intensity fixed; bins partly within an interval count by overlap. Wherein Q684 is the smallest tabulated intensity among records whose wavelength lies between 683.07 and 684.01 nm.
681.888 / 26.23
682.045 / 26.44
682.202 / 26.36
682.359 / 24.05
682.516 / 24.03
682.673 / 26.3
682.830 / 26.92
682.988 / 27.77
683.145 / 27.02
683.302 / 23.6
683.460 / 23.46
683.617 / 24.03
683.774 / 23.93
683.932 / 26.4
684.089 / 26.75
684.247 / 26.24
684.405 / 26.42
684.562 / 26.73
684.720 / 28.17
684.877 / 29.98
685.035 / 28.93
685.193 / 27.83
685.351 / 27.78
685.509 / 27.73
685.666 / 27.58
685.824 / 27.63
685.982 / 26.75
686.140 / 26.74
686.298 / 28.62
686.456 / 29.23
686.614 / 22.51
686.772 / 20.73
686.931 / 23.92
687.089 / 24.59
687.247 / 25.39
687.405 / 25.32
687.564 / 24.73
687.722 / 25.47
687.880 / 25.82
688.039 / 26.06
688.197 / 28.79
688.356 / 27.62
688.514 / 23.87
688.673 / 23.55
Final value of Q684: 23.46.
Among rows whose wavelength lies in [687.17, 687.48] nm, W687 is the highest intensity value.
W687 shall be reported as 25.39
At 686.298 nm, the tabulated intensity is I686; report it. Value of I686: 28.62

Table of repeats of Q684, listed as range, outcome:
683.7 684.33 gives 23.93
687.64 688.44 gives 25.47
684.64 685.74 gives 27.58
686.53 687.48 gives 20.73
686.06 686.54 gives 26.74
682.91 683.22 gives 27.02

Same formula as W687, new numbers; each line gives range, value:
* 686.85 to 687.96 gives 25.82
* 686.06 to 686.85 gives 29.23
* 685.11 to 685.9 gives 27.83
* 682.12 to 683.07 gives 27.77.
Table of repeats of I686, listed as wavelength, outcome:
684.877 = 29.98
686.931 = 23.92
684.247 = 26.24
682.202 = 26.36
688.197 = 28.79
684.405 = 26.42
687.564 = 24.73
